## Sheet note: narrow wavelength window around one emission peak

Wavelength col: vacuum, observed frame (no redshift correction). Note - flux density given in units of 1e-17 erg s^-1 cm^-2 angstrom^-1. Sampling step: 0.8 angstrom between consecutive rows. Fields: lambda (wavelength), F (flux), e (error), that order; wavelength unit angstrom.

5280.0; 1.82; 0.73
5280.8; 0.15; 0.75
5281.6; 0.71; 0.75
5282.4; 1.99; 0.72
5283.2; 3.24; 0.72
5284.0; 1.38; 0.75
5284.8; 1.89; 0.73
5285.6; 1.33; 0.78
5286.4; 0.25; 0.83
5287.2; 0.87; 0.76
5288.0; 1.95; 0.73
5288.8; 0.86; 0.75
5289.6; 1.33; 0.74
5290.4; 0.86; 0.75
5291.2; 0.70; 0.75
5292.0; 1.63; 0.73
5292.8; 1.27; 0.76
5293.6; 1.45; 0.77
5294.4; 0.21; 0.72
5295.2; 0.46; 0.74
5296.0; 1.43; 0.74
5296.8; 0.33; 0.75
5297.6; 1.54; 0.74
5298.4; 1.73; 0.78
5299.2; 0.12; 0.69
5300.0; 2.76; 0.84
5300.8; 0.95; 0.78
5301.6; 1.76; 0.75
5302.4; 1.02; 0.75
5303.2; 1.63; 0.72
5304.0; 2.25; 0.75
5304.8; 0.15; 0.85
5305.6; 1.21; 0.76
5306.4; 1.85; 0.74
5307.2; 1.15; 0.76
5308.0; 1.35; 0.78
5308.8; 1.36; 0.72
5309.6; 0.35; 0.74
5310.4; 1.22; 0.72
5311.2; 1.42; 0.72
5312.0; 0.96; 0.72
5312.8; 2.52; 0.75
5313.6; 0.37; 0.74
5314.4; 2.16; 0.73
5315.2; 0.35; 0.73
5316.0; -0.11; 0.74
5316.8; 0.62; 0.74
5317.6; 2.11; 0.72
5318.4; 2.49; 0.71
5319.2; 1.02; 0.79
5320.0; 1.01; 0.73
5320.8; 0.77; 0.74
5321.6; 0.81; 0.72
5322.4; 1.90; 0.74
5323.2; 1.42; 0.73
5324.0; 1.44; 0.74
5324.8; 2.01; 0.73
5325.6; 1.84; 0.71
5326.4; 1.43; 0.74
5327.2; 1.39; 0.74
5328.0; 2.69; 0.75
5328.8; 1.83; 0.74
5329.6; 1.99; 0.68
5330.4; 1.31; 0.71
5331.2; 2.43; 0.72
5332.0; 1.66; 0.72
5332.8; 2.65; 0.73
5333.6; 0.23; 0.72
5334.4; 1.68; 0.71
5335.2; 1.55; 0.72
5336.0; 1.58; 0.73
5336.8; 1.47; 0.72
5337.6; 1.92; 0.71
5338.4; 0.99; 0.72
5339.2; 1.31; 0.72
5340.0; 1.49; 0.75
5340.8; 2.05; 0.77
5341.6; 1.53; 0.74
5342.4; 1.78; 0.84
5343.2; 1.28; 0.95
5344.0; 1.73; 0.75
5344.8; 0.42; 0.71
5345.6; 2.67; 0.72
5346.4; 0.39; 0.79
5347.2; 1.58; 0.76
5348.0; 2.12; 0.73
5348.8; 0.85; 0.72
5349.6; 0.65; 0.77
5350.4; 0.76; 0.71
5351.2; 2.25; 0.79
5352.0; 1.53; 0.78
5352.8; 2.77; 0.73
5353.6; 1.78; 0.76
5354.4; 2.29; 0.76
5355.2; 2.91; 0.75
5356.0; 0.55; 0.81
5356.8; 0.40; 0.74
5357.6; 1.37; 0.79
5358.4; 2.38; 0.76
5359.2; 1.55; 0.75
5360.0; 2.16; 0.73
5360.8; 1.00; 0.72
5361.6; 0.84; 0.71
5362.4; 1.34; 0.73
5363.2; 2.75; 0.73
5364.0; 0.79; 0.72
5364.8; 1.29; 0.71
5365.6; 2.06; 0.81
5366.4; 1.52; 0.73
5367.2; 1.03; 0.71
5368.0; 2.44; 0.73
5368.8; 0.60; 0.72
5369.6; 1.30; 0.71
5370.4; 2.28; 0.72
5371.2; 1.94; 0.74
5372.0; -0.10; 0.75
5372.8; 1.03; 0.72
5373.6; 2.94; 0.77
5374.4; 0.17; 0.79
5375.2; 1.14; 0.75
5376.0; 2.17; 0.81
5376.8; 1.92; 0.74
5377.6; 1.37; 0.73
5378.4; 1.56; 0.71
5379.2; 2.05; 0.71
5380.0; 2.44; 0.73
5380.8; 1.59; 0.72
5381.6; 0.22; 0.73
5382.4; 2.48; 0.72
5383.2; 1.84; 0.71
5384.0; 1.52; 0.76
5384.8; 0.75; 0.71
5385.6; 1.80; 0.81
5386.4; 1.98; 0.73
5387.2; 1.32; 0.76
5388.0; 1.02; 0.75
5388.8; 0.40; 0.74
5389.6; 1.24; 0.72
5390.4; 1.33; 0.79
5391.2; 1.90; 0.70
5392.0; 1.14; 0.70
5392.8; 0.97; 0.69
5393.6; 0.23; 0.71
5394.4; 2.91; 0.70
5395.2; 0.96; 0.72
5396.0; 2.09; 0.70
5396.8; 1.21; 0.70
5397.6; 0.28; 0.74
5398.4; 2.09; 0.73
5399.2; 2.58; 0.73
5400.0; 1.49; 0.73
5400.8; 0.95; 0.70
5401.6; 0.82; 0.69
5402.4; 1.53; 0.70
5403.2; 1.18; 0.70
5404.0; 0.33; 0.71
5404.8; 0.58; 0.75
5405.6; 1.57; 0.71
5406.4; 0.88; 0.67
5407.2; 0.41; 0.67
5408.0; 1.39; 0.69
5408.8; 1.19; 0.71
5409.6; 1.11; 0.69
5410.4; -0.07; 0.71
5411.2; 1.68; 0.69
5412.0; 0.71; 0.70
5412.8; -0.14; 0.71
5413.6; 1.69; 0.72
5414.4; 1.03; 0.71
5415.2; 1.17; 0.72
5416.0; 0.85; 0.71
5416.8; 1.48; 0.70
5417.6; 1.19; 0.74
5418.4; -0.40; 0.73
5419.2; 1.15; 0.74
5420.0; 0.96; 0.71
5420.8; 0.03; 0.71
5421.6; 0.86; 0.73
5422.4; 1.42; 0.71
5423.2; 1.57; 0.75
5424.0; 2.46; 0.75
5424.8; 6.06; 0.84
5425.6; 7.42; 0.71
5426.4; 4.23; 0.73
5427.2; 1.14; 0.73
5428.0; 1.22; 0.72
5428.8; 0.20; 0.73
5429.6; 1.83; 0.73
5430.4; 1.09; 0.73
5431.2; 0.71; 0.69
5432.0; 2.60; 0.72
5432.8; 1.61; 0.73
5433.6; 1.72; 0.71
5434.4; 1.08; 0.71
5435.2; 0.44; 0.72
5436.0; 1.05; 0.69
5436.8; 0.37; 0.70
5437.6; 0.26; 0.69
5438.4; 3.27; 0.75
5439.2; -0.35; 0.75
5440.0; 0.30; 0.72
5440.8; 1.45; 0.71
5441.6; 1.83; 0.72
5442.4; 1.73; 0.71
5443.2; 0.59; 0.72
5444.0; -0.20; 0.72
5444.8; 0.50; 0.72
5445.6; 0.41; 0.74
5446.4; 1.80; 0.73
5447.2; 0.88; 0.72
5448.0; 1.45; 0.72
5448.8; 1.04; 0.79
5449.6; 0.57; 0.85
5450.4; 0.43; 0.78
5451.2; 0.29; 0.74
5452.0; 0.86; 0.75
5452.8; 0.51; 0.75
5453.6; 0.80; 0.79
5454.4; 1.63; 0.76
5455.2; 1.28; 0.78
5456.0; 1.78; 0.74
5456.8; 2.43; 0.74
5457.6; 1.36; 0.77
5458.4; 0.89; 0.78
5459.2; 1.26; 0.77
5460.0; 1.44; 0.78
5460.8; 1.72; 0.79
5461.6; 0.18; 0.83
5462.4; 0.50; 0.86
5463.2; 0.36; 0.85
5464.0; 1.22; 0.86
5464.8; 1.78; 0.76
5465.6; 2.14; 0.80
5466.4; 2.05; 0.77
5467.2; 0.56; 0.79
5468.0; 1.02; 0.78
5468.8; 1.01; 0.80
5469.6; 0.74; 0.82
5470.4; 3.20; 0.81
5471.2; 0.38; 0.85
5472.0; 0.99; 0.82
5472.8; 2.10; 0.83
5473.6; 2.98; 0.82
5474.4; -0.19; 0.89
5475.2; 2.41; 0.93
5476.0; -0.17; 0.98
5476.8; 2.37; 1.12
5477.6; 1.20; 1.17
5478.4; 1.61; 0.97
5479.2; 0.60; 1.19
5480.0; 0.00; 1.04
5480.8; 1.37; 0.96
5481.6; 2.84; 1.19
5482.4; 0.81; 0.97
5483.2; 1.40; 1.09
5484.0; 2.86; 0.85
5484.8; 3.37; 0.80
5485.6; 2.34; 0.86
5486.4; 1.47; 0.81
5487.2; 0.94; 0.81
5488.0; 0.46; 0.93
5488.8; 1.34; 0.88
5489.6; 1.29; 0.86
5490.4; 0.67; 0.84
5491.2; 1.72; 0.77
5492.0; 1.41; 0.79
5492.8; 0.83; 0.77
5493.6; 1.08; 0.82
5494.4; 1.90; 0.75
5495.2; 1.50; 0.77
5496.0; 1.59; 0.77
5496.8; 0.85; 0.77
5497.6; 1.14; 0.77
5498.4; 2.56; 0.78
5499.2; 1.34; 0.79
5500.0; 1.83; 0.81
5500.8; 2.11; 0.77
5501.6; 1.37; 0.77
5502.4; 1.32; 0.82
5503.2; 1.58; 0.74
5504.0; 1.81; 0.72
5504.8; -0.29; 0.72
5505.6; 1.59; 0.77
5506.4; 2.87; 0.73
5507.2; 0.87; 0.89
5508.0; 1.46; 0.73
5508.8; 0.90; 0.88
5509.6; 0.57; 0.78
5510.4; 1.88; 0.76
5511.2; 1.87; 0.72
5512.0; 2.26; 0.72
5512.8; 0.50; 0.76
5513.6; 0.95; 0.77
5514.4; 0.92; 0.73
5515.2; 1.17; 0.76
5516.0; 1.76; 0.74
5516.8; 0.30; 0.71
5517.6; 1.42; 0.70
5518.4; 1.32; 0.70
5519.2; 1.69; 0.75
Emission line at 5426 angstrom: H-beta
